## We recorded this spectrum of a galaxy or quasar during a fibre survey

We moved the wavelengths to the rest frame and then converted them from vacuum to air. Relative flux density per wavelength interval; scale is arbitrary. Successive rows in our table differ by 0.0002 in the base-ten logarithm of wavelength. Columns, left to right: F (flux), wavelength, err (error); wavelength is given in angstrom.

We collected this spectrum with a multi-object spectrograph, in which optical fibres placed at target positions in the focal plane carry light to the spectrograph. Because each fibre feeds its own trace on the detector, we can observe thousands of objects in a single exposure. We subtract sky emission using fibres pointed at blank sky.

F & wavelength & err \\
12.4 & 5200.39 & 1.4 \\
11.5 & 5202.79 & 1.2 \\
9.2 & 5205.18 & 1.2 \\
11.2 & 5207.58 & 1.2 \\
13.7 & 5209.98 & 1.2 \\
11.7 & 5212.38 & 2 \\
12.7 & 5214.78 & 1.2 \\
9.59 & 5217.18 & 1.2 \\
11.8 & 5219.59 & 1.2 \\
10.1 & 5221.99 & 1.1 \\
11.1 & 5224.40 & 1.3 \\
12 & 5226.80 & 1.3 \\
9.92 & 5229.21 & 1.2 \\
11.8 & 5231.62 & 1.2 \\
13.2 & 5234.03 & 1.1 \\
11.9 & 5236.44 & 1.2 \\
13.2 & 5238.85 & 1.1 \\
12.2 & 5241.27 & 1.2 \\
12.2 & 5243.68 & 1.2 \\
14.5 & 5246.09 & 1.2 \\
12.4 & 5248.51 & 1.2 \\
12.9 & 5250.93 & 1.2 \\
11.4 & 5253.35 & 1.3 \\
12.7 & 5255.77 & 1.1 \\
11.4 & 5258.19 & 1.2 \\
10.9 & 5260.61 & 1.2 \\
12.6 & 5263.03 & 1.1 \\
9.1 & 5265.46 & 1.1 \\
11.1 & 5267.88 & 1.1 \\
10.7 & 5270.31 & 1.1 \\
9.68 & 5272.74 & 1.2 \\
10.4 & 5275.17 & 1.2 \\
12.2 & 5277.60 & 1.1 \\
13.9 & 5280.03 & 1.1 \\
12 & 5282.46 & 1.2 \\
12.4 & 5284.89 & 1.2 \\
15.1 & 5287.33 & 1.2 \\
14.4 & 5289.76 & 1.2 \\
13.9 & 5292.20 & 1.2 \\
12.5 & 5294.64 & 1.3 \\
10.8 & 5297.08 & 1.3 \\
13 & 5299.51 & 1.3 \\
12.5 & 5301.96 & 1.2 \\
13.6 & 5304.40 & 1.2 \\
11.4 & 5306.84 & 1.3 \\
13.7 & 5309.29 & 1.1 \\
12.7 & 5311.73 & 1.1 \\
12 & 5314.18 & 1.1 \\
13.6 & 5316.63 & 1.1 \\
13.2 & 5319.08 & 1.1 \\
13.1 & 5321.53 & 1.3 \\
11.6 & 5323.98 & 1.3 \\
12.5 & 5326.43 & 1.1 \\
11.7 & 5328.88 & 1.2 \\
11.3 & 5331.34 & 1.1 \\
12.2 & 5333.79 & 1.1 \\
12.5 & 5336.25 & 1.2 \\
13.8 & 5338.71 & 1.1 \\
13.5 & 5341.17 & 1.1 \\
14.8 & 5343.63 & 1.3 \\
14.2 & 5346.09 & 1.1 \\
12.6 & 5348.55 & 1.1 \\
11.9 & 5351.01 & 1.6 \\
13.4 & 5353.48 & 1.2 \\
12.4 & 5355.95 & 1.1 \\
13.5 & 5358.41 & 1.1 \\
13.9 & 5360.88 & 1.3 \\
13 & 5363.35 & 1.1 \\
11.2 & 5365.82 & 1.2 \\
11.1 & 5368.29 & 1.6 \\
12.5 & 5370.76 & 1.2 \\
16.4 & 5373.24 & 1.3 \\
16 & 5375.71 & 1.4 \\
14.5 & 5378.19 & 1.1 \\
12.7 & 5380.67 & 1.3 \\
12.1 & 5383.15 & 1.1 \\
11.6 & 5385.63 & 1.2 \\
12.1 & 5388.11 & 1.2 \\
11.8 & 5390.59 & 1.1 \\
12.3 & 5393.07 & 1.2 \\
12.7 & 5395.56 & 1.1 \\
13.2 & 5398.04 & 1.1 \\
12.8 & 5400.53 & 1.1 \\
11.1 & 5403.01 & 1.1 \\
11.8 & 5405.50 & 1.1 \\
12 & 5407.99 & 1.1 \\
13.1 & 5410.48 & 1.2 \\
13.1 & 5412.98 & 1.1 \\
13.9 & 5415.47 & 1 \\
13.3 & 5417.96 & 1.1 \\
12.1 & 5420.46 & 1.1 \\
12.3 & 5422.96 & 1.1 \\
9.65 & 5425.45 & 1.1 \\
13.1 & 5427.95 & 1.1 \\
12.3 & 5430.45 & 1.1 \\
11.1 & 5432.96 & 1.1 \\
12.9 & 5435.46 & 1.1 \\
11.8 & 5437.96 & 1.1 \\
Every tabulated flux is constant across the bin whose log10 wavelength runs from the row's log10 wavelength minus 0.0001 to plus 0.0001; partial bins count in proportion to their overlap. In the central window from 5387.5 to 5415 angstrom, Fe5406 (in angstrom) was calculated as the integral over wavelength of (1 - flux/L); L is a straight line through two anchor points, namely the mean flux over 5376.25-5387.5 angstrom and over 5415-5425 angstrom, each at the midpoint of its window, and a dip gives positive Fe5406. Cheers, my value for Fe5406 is 0.67 angstrom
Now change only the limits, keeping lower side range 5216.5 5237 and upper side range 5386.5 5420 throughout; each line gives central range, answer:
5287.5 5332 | -3.16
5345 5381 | -3.07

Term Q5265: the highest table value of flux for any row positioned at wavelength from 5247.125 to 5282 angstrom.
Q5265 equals 13.9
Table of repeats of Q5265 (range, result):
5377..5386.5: 14.5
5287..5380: 16.4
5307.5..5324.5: 13.7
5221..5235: 13.2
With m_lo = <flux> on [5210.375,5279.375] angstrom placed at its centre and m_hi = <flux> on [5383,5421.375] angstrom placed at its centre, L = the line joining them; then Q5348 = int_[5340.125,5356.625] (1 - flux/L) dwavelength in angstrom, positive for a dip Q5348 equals -1.5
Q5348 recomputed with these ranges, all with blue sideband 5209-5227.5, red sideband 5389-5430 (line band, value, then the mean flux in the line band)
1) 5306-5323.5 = -1.2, 12.8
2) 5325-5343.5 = -0.9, 12.6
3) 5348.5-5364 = -1.1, 13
